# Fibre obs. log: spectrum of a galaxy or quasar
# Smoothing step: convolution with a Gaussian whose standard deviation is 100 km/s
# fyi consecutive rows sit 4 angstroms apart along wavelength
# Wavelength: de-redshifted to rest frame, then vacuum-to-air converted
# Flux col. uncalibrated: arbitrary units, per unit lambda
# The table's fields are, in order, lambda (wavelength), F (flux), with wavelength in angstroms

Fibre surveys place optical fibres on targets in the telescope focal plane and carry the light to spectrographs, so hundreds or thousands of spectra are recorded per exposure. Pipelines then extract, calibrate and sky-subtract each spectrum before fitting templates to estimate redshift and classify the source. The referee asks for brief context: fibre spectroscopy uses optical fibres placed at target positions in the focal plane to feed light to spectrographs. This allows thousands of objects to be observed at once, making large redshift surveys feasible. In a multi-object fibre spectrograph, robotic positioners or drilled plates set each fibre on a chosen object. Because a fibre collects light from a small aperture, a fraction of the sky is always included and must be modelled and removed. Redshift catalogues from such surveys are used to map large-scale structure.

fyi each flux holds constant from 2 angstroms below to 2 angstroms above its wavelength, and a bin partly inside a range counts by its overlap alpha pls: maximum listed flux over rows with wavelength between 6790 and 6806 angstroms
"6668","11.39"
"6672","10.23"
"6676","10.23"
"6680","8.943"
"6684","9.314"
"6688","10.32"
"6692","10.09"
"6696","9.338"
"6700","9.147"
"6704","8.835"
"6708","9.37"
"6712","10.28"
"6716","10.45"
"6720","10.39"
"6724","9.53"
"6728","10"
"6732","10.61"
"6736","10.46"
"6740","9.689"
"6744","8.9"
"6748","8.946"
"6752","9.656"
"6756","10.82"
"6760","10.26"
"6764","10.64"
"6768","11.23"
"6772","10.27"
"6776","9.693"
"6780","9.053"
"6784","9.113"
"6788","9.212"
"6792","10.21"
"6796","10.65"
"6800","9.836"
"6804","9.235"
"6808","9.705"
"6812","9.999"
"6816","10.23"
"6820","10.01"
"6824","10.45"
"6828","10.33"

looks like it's 10.65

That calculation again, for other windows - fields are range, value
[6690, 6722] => 10.45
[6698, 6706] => 9.147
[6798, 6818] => 10.23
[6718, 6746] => 10.61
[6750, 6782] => 11.23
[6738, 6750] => 9.689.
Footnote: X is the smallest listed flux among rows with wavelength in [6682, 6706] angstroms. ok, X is 8.835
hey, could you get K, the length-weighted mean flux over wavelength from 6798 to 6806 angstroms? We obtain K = 9.54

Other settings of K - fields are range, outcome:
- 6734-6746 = 9.68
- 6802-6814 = 9.65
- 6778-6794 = 9.4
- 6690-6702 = 9.52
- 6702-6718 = 9.73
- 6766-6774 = 10.8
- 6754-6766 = 10.6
